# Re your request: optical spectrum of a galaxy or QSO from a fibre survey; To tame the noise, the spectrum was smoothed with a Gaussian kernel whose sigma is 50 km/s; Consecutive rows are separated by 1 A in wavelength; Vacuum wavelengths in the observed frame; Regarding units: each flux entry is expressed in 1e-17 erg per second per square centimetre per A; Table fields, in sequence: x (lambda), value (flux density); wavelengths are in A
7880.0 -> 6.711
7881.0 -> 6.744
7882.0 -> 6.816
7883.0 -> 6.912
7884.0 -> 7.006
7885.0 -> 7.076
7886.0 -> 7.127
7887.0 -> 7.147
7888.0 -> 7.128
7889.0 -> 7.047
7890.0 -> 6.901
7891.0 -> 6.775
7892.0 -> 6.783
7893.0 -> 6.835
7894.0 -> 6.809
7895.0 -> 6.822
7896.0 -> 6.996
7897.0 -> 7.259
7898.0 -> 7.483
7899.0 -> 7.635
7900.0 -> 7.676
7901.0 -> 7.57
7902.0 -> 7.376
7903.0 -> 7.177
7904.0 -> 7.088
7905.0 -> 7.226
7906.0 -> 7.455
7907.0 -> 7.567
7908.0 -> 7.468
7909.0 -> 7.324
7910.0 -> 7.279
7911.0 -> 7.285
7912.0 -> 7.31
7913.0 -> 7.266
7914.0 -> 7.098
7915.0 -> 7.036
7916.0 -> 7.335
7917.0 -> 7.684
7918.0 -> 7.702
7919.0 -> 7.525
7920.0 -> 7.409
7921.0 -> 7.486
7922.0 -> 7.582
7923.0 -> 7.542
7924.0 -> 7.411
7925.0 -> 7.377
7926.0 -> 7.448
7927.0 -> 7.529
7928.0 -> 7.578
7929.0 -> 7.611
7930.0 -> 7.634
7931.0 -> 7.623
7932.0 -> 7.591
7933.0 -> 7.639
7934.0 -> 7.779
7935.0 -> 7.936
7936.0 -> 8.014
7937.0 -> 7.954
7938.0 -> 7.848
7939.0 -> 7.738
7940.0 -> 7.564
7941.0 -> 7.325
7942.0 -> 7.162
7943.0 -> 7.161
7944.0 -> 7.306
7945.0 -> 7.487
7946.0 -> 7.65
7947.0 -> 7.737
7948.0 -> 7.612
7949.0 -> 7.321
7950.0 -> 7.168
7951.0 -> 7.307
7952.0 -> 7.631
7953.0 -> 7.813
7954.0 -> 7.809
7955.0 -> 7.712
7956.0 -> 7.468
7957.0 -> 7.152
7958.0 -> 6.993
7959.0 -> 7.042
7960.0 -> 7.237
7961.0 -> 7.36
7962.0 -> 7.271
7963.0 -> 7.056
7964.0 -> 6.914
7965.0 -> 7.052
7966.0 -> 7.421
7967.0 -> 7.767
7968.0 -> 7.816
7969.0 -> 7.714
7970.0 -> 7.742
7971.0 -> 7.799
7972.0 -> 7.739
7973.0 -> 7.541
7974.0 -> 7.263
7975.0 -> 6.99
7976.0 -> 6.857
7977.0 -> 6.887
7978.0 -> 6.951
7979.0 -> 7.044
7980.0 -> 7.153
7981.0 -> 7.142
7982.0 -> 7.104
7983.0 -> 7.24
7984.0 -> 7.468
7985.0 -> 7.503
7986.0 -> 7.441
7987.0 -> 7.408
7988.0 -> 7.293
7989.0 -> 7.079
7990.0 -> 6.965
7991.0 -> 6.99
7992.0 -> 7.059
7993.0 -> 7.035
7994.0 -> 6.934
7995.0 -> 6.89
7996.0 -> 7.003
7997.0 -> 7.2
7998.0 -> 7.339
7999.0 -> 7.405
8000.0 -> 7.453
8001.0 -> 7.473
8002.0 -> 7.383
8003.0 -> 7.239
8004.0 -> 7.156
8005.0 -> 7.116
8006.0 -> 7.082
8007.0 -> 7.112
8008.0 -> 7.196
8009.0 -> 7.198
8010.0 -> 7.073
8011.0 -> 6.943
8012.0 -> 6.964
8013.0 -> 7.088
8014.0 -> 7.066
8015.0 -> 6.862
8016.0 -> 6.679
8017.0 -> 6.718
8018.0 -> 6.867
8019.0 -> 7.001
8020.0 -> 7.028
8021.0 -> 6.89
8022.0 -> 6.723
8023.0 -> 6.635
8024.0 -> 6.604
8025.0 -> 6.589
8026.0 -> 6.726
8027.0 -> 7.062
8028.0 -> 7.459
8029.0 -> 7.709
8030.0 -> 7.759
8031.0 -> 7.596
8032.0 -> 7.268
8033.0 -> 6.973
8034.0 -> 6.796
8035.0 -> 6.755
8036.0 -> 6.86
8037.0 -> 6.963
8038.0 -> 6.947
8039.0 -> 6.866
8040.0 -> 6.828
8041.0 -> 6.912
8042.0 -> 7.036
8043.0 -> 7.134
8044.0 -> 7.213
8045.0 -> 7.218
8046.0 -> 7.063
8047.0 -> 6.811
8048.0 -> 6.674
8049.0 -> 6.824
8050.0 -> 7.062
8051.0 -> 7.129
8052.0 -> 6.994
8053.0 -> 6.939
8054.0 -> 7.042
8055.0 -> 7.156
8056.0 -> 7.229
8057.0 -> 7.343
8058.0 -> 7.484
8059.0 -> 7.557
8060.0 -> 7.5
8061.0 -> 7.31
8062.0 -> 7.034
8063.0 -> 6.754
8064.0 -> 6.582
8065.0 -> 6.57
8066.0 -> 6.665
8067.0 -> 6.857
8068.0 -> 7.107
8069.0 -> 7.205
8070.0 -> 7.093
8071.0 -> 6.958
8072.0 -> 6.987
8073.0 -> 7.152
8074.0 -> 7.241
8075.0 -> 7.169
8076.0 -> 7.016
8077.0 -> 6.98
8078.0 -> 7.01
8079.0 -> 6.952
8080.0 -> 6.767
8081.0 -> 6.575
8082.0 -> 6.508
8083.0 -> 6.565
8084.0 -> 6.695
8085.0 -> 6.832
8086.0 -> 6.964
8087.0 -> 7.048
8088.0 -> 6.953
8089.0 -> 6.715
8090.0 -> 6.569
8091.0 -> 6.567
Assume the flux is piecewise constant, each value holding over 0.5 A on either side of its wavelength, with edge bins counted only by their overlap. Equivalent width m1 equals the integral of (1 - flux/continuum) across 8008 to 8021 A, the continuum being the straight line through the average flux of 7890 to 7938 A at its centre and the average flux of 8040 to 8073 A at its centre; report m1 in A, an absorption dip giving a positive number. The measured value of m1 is 0.3 A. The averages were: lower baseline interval 7.4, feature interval 6.96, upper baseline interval 7.04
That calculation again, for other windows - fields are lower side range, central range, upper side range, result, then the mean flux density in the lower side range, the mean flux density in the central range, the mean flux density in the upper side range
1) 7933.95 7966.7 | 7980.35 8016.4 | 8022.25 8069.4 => 0.4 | 7.45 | 7.16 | 7.04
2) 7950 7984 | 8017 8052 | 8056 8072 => 0.8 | 7.33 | 7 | 7.07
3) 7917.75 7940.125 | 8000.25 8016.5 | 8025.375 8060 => 0.3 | 7.63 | 7.11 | 7.1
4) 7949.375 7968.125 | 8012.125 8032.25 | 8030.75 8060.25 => 0.4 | 7.36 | 7.01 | 7.06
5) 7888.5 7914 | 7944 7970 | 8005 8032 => -1.1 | 7.21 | 7.42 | 7.03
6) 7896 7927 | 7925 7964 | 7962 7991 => -0.8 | 7.4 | 7.5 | 7.29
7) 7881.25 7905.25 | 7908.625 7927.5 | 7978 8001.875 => -0.7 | 7.11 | 7.4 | 7.2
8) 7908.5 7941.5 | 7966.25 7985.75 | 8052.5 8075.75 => 0.0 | 7.53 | 7.36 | 7.08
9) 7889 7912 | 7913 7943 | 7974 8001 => -1.5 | 7.22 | 7.55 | 7.16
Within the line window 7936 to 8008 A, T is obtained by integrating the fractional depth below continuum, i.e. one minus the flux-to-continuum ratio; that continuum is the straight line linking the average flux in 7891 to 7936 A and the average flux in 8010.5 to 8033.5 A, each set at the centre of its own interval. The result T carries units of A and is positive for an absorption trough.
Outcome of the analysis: -1.4 A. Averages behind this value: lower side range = 7.39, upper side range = 7.01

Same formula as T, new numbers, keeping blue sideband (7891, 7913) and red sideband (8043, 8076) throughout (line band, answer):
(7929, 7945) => -0.9 A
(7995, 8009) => -0.2 A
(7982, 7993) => -0.1 A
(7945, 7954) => -0.4 A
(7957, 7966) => 0.1 A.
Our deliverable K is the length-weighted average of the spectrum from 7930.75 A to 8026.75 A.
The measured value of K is 7.26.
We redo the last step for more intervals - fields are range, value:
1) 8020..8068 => 7.02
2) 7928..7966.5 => 7.48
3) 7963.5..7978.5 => 7.36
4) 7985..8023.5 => 7.08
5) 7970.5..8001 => 7.21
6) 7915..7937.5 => 7.6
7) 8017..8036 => 7.01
